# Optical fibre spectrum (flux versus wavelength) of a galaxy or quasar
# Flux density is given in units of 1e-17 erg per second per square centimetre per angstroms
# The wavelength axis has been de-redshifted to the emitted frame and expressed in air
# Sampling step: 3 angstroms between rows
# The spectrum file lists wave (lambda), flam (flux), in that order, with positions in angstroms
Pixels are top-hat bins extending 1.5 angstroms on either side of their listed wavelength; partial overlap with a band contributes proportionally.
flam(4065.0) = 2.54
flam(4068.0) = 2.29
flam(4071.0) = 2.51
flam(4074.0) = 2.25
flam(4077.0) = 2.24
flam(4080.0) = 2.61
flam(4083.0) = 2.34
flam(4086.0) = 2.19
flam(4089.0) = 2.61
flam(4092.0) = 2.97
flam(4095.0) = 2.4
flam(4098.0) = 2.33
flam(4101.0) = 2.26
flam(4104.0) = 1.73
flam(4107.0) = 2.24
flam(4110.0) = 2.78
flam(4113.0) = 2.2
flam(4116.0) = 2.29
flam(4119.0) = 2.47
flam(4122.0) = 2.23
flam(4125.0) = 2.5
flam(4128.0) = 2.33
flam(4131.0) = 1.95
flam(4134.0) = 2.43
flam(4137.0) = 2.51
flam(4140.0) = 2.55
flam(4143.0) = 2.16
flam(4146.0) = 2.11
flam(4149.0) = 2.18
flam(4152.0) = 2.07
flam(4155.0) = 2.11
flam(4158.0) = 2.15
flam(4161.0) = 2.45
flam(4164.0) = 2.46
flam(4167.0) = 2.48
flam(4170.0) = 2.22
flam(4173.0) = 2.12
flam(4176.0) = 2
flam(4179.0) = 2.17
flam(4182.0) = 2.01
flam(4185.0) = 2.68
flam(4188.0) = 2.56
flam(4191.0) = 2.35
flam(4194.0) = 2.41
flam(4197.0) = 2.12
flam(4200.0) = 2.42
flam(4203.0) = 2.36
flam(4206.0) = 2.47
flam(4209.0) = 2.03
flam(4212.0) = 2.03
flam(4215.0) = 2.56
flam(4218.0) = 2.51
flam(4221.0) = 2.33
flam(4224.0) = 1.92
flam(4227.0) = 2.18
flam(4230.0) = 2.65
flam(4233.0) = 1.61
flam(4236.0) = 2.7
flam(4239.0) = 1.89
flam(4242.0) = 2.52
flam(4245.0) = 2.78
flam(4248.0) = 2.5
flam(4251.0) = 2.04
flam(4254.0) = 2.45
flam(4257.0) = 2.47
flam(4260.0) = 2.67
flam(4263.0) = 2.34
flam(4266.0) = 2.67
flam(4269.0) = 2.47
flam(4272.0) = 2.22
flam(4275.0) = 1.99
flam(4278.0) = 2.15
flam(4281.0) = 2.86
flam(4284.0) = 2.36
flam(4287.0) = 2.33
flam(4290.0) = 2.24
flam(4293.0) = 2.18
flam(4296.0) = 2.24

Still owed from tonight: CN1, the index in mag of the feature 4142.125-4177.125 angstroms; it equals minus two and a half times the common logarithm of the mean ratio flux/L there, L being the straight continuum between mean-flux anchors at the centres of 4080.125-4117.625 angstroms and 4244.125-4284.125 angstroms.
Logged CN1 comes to 0.08 mag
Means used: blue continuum 2.37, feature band 2.21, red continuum 2.42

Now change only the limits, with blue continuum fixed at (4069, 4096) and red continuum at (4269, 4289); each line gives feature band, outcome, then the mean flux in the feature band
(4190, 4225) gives 0.04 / 2.3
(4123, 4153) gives 0.06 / 2.28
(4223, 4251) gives 0.03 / 2.3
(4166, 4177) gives 0.09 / 2.2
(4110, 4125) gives 0.03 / 2.37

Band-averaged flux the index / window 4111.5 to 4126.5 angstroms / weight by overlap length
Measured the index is 2.34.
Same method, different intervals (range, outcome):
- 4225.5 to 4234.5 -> 2.15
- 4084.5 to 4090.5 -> 2.4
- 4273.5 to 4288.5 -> 2.34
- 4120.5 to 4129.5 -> 2.35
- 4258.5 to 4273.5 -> 2.47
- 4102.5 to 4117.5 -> 2.25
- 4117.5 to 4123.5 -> 2.35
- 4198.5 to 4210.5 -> 2.32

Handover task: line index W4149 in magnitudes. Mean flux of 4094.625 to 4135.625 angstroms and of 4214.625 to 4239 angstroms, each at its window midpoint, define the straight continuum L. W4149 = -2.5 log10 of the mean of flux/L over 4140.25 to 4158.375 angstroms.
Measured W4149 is 0.06 mag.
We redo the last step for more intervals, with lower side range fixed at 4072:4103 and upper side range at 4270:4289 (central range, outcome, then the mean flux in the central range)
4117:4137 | 0.027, 2.33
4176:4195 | 0.014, 2.33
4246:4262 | -0.047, 2.43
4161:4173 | 0.005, 2.36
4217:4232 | 0.027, 2.29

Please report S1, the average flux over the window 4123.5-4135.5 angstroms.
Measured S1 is 2.3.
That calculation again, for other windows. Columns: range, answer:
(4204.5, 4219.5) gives 2.32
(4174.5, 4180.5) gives 2.08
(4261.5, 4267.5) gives 2.5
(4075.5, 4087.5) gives 2.35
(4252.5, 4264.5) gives 2.48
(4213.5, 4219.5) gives 2.53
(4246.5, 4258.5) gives 2.36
